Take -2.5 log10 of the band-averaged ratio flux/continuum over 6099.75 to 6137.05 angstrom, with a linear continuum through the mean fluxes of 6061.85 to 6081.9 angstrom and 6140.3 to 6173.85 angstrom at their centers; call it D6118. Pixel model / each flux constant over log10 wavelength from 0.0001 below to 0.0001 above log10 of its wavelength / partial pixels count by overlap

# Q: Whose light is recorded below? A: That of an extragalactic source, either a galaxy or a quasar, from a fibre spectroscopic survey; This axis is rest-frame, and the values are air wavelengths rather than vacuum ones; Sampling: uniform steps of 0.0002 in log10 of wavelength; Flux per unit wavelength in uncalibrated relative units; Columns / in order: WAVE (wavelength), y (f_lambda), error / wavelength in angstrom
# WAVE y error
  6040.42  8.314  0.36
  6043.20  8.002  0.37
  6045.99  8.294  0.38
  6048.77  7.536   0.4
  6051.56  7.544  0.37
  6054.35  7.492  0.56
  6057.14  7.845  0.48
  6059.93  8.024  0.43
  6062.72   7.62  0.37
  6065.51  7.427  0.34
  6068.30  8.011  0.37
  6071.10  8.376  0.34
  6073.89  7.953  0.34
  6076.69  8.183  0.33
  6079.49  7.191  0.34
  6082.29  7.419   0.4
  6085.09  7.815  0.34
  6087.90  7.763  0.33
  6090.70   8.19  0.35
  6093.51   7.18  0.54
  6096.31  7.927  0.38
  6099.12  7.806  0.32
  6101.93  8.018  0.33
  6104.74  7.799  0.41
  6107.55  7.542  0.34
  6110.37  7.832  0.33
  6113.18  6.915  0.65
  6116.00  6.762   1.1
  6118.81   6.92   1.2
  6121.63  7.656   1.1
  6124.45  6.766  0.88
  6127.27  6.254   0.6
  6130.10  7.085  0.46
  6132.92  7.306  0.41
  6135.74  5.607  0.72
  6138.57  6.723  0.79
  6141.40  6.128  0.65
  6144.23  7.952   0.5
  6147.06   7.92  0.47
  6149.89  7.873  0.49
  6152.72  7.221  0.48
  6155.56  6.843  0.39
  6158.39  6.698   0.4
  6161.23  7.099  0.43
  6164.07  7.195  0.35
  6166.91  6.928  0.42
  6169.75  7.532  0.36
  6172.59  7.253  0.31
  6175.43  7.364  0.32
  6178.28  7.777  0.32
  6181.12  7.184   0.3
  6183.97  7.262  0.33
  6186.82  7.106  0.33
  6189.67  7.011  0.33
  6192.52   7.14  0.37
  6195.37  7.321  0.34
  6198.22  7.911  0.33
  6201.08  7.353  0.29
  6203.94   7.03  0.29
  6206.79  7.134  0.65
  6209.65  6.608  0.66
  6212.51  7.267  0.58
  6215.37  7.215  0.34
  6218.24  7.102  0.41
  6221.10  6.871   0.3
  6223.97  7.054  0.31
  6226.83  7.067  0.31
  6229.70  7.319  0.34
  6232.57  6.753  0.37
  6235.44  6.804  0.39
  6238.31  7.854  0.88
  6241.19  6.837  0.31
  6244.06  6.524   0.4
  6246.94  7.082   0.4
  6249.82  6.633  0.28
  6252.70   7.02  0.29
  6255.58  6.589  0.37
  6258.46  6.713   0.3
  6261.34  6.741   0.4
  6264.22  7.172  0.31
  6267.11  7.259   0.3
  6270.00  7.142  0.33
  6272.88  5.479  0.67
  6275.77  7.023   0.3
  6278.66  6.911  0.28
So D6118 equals 0.05 mag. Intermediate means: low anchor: 7.81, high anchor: 7.23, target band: 7.13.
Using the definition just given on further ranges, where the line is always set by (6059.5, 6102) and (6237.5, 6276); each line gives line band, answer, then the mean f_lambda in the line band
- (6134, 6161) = 0.06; 7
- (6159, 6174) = 0.02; 7.17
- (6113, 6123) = 0.08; 7.08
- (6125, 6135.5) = 0.12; 6.73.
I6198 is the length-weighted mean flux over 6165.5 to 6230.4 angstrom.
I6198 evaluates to 7.21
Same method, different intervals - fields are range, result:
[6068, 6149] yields 7.41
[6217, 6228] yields 7.03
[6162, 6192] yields 7.25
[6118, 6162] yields 7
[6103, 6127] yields 7.24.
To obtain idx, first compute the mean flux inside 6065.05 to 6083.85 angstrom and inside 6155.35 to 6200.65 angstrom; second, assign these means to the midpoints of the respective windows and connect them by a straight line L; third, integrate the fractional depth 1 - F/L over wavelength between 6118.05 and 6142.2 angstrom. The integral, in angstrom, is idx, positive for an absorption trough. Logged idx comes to 2.5 angstrom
